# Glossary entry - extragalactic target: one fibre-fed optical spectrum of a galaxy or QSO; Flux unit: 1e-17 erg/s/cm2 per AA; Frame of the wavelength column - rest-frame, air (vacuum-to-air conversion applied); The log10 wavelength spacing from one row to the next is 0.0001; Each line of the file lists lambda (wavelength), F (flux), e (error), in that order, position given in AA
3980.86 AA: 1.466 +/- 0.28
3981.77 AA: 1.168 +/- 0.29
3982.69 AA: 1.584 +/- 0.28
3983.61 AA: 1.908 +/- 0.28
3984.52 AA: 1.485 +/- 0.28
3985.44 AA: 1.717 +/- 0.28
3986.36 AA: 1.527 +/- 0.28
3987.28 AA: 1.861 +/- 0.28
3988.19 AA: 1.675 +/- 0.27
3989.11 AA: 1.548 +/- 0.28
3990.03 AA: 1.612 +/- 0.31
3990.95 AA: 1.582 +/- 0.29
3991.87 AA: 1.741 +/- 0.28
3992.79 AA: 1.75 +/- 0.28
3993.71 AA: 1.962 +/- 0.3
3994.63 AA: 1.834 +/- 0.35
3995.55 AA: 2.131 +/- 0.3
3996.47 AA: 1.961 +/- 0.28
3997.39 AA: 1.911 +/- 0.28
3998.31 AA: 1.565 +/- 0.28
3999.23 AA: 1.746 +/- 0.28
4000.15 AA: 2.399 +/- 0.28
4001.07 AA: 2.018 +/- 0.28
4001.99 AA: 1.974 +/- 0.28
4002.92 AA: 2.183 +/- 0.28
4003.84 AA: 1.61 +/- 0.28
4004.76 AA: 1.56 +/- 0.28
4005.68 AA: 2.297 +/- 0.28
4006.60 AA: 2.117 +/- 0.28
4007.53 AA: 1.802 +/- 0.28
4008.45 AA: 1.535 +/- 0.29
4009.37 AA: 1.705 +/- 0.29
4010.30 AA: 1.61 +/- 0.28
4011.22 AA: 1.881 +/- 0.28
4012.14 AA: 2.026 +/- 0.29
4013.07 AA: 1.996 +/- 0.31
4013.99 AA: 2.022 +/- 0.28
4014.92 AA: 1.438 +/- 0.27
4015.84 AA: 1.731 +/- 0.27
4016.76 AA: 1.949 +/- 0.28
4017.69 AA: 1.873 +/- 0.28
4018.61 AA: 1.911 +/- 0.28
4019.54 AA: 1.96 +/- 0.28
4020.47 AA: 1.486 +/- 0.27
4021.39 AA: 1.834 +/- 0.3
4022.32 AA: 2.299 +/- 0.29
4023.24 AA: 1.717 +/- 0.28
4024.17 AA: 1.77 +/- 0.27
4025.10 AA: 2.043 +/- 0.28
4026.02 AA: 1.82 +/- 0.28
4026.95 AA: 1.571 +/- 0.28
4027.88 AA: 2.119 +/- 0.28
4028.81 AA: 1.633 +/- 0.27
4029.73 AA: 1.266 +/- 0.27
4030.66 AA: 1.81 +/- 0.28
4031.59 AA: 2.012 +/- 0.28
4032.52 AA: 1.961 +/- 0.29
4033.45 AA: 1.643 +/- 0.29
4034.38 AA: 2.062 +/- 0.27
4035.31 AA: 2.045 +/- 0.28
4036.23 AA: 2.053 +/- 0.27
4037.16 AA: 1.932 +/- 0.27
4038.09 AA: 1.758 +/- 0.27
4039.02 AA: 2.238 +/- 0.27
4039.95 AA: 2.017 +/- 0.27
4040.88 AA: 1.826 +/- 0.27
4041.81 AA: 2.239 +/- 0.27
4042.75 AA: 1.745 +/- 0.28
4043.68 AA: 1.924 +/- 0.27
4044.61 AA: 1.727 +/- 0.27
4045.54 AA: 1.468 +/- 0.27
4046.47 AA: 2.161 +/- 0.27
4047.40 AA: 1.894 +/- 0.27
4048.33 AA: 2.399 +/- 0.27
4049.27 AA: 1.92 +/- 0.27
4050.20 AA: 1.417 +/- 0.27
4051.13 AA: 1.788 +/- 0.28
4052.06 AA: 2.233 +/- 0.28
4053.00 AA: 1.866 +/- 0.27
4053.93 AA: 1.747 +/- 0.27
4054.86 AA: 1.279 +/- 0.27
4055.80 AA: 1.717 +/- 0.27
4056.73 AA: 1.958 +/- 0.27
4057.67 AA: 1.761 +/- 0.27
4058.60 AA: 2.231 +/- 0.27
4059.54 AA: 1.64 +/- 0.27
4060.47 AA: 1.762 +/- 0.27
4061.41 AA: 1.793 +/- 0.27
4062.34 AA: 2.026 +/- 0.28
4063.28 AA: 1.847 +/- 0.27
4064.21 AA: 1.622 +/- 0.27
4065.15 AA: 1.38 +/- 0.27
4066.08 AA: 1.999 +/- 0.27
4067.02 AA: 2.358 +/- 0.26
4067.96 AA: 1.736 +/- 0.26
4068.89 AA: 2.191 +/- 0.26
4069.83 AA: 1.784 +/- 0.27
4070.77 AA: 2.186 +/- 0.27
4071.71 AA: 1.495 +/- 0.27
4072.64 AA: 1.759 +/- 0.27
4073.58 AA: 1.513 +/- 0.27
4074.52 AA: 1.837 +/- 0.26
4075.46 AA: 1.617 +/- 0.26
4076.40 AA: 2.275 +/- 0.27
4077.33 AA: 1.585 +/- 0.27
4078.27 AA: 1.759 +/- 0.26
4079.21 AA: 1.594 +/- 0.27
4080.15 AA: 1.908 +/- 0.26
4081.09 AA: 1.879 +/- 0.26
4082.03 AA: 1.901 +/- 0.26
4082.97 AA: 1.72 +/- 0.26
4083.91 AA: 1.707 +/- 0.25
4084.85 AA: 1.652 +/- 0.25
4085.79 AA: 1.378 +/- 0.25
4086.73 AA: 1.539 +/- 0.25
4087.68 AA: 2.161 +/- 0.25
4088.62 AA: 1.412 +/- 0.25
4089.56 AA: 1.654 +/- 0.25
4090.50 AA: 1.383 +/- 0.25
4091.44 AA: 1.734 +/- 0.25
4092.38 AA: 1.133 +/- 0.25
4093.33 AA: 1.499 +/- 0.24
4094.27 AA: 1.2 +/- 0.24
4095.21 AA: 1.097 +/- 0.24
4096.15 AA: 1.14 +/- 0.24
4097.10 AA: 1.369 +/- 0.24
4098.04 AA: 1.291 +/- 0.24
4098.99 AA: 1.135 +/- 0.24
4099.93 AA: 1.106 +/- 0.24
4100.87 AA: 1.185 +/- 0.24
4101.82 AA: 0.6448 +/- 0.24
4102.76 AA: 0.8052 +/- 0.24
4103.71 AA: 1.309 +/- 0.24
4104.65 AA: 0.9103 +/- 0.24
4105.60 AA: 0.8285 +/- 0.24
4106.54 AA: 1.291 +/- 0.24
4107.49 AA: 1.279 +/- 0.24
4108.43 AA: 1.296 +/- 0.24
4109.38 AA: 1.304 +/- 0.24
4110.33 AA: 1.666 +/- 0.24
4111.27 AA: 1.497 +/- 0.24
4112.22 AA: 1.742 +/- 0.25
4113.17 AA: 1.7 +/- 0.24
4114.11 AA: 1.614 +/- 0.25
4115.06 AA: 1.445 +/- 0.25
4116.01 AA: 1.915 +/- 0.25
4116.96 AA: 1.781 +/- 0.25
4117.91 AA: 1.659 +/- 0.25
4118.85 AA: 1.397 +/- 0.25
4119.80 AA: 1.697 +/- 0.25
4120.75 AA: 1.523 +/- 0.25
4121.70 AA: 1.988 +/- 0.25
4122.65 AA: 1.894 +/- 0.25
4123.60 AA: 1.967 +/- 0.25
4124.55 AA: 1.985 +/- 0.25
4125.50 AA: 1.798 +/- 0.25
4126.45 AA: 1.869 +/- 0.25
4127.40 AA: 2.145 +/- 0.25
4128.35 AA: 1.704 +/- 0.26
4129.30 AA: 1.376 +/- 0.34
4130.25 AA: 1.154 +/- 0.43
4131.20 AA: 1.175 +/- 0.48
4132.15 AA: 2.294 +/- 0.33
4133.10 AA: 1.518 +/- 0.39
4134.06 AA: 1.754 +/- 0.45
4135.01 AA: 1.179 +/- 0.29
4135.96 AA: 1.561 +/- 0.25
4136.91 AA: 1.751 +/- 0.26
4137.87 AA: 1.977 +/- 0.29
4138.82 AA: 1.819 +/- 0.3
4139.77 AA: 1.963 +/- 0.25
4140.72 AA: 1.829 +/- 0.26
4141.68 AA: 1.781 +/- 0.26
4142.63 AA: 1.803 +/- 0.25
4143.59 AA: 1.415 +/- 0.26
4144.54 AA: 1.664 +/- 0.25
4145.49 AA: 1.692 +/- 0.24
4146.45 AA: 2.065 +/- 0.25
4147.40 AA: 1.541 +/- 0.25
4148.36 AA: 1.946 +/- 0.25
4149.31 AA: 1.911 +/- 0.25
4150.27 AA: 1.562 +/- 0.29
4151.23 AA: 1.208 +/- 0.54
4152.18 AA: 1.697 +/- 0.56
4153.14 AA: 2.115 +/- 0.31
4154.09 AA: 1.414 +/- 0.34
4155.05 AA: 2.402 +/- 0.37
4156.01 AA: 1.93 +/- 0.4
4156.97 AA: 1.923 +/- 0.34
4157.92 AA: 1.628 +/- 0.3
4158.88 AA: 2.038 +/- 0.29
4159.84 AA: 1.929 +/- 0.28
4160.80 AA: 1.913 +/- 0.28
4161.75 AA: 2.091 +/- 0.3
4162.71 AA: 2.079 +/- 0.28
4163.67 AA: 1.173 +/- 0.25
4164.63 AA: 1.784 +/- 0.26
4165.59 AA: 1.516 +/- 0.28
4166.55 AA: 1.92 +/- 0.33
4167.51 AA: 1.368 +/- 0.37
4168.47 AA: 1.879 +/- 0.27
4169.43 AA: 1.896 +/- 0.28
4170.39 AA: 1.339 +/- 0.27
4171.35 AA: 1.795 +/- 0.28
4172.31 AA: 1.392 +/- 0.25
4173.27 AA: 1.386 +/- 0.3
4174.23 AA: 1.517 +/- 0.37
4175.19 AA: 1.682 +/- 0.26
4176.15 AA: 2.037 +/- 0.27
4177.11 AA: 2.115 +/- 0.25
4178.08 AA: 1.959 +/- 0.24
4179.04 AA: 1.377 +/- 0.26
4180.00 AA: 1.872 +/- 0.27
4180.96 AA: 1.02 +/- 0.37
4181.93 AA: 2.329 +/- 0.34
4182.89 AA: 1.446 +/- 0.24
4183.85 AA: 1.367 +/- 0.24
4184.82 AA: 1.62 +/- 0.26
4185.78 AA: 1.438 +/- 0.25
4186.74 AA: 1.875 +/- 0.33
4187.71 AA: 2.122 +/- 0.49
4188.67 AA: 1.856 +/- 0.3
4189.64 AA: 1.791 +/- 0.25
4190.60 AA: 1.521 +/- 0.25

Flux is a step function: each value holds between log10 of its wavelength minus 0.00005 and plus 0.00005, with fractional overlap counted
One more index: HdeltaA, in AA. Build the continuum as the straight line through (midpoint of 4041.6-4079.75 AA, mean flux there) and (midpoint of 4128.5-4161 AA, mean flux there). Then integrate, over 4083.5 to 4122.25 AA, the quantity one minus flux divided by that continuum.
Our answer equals 7.9 AA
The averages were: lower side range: 1.83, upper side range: 1.73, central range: 1.42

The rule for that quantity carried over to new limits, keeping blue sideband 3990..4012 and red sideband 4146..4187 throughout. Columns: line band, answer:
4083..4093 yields 1.2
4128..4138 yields 1.1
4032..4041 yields -0.6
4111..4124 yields 0.5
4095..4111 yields 5.6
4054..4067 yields 0.2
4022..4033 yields 0.1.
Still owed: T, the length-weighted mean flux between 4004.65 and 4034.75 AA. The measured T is 1.83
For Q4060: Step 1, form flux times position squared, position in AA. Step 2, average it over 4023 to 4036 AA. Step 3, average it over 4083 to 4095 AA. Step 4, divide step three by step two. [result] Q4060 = 0.87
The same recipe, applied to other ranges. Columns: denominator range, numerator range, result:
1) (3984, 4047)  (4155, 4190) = 1.02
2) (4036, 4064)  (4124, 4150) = 0.96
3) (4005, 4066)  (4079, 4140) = 0.86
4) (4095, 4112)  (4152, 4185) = 1.52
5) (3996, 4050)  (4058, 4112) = 0.86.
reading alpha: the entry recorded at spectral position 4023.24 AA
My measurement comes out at 1.717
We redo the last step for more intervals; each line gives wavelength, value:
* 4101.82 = 0.6448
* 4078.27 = 1.759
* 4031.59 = 2.012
